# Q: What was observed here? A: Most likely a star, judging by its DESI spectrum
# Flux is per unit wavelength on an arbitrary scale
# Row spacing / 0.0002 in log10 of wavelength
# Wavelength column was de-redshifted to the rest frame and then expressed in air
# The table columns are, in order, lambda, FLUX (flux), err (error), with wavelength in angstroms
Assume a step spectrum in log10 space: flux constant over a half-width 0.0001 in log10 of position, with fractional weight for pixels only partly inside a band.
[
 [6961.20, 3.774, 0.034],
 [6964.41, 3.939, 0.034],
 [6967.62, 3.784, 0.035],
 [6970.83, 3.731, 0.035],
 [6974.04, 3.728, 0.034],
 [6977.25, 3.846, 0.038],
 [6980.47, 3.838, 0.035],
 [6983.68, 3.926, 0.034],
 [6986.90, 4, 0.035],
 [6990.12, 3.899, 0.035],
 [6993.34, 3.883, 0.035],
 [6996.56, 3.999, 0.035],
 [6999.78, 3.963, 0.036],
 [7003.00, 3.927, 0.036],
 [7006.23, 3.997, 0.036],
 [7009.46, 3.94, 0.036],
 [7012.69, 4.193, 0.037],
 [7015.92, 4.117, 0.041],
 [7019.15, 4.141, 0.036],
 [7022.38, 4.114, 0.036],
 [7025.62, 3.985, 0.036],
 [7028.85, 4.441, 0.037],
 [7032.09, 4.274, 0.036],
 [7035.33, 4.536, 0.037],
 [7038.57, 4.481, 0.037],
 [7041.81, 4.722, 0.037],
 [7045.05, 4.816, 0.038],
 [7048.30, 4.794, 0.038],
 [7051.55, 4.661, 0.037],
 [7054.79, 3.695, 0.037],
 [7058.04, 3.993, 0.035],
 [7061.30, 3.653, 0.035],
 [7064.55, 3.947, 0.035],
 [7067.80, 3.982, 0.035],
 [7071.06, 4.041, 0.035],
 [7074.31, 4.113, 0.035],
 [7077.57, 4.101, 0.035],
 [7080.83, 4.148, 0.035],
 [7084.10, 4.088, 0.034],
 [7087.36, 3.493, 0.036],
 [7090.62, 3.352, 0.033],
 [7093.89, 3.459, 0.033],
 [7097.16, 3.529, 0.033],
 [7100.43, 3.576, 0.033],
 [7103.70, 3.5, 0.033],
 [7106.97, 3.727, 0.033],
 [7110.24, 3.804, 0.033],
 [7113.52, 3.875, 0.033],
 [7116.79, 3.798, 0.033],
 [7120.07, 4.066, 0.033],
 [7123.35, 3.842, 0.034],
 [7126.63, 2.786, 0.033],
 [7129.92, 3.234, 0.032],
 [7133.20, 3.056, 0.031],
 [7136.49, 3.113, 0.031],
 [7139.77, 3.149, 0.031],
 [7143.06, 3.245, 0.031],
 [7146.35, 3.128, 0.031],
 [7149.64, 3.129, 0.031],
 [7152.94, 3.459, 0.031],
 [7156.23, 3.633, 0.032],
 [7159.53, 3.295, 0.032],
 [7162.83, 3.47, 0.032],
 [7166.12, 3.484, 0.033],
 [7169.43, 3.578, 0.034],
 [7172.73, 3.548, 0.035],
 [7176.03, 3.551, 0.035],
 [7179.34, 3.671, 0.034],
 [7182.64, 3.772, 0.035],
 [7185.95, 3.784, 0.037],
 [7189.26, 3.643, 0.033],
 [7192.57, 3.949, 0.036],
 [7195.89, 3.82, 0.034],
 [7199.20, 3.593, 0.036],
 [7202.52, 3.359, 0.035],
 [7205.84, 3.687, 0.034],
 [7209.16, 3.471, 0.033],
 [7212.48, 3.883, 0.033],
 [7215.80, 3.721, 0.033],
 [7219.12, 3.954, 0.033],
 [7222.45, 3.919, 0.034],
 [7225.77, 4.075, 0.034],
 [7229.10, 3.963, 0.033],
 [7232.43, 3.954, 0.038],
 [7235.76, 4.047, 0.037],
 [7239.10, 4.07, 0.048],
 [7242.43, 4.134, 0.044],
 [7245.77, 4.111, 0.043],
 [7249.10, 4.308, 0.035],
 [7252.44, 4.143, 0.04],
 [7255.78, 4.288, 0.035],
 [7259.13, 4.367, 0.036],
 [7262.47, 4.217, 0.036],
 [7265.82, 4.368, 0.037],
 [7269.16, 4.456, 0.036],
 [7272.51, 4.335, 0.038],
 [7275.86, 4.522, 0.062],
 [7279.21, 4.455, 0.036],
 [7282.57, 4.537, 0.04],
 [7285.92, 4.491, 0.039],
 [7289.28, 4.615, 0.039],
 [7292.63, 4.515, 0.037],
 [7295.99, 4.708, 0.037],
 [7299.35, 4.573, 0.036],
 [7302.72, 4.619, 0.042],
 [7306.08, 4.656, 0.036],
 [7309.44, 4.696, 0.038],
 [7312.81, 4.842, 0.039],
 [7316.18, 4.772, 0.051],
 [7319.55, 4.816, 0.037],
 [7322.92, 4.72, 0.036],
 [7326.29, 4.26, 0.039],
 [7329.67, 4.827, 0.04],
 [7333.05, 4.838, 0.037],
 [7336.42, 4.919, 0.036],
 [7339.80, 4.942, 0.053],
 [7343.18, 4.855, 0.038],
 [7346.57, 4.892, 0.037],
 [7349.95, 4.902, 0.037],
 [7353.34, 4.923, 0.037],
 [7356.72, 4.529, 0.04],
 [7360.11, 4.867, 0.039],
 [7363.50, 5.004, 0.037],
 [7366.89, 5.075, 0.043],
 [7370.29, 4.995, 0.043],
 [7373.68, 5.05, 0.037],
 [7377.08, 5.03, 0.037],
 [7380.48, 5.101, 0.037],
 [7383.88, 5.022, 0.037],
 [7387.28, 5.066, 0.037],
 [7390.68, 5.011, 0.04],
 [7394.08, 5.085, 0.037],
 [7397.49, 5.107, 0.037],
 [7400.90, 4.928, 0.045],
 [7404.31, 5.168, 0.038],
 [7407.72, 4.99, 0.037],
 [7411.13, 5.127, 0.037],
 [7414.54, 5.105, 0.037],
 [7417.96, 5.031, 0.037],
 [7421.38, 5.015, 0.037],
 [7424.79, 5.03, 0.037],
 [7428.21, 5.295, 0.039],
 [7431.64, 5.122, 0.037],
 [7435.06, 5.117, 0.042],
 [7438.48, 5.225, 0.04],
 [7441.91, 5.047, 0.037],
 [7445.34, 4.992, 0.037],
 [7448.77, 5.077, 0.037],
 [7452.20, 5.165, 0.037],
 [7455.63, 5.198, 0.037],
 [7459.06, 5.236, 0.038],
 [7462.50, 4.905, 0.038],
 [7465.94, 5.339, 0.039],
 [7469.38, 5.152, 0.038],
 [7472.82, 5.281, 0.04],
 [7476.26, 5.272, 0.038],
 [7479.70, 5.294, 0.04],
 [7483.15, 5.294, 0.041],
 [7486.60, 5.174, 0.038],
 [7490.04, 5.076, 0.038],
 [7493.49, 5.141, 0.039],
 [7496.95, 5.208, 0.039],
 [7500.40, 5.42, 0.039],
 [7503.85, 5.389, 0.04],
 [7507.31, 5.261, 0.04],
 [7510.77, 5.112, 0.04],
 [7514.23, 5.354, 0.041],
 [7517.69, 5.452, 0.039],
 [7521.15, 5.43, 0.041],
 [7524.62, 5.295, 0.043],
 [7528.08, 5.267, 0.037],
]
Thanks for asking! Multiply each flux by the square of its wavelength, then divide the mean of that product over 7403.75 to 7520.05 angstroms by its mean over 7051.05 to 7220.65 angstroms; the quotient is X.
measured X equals 1.6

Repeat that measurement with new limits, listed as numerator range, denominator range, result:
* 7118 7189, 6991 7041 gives 0.86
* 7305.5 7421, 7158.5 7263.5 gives 1.34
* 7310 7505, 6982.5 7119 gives 1.39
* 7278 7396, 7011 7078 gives 1.23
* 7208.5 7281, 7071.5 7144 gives 1.19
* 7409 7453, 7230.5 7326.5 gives 1.20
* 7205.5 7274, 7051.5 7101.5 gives 1.11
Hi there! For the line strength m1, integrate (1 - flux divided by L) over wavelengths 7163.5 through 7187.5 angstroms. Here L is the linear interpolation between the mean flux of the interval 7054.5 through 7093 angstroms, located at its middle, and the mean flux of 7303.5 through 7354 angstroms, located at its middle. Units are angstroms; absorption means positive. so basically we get 3.52 angstroms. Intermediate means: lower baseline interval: 3.88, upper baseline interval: 4.79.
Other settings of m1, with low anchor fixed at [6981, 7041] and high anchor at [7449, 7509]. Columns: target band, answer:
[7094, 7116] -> 3.4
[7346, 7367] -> 0.3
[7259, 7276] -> 1.3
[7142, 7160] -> 4.5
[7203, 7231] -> 4.8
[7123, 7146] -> 6.5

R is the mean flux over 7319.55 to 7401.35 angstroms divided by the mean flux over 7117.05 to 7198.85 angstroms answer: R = 1.41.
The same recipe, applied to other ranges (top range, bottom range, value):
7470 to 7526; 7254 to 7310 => 1.17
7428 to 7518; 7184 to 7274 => 1.31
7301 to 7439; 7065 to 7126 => 1.30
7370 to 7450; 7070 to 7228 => 1.40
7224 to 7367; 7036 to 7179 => 1.22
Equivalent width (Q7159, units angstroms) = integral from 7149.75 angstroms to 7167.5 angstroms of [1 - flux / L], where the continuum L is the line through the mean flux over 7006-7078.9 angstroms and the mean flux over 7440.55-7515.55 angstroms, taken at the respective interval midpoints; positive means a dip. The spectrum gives 4.11 angstroms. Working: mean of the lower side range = 4.21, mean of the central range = 3.44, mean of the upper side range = 5.2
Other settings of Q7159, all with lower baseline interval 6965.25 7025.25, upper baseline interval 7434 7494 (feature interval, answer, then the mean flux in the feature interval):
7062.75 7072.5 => 0.4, 3.98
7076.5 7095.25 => 1.9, 3.77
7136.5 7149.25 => 3.4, 3.16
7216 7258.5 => 4.7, 4.08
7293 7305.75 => 0.3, 4.62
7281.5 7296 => 0.5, 4.56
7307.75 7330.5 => 0.4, 4.7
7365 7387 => -0.5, 5.05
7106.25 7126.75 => 2.4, 3.77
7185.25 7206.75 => 3.8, 3.69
